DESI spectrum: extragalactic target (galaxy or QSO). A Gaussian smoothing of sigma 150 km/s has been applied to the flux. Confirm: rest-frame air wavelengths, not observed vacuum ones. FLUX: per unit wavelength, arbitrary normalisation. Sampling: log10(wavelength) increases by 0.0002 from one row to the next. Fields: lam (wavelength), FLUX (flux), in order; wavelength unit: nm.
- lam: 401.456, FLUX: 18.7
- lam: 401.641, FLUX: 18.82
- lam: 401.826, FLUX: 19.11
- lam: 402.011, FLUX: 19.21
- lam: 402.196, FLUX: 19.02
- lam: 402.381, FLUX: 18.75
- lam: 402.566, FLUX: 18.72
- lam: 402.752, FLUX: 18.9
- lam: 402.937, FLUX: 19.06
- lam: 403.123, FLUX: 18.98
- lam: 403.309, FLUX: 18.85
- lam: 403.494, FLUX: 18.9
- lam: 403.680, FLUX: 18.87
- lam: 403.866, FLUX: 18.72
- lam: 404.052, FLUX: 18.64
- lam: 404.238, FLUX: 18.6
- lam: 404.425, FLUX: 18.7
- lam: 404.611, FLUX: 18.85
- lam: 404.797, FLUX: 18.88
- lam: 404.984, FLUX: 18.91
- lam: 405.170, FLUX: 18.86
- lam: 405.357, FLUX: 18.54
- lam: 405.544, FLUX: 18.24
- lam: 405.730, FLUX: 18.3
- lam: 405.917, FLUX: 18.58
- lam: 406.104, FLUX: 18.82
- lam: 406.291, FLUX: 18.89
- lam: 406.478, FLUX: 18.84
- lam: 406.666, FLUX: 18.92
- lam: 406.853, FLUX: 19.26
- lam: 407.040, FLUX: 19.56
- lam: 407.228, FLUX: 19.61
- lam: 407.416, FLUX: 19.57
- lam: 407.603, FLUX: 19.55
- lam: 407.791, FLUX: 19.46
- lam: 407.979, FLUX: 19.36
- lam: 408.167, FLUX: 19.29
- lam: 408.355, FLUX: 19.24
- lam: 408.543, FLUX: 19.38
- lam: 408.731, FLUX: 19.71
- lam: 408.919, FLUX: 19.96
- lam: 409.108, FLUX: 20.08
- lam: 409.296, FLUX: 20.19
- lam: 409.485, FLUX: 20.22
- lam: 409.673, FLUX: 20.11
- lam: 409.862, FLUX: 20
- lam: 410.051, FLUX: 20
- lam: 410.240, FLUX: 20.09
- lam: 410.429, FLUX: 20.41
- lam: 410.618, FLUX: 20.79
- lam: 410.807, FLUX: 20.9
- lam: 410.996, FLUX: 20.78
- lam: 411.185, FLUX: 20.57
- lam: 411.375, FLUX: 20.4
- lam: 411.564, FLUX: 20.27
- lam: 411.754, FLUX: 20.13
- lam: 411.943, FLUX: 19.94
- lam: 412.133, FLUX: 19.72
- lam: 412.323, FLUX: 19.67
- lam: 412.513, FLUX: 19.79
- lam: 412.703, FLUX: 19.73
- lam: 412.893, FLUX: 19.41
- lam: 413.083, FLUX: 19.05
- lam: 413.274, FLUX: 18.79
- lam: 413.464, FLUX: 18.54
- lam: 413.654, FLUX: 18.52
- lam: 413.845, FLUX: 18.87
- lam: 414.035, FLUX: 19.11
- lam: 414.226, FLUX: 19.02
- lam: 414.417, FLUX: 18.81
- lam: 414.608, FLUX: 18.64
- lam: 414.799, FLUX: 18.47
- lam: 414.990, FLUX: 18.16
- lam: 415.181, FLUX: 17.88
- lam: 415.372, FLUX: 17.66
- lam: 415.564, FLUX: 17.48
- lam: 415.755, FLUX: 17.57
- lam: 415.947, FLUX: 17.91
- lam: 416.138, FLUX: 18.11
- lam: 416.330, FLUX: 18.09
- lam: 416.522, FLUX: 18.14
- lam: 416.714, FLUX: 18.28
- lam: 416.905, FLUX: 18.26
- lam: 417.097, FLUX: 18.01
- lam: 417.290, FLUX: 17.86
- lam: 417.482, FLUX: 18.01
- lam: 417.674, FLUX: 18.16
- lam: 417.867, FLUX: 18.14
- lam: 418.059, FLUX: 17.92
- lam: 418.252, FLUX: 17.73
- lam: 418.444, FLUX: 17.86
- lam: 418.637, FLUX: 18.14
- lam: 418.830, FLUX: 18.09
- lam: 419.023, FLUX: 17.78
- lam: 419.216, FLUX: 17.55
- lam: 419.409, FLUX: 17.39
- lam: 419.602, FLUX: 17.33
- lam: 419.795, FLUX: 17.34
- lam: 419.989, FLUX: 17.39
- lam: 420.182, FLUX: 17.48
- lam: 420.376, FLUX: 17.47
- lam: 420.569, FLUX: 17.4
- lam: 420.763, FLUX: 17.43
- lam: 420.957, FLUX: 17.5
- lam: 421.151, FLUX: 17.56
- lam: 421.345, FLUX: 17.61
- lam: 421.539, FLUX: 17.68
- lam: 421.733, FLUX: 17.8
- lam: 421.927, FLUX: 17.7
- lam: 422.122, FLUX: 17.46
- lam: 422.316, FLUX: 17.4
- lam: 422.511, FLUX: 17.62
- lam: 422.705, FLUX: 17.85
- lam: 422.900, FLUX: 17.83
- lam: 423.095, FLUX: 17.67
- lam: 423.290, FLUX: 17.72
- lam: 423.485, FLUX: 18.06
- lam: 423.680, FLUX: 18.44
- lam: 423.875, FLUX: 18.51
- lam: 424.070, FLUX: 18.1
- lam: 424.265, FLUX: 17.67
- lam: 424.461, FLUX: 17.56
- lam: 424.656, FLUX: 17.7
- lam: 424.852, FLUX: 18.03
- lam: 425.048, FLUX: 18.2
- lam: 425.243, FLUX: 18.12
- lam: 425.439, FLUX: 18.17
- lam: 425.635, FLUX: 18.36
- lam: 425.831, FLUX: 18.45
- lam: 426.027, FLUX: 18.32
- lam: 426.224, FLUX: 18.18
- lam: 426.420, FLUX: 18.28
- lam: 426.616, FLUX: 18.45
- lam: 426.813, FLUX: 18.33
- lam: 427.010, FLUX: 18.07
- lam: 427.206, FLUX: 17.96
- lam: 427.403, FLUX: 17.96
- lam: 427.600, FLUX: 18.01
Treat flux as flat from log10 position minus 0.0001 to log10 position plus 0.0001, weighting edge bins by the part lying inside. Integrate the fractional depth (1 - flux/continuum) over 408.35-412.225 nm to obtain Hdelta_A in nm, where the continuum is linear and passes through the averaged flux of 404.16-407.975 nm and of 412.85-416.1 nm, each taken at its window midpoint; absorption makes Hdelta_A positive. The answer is -0.30 nm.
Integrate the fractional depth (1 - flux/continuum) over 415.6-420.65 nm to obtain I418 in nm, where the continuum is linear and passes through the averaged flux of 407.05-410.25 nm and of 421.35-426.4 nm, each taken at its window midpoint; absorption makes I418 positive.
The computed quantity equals 0.22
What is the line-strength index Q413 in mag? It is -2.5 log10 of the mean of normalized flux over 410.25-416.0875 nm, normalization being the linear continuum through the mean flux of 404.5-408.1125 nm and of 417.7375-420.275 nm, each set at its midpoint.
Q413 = -0.053 mag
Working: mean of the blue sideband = 19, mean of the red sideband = 17.7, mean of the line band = 19.2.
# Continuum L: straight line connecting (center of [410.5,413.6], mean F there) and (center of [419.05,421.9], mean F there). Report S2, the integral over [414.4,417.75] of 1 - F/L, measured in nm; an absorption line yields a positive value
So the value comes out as 0.12 nm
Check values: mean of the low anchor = 19.9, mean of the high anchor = 17.5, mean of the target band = 18.1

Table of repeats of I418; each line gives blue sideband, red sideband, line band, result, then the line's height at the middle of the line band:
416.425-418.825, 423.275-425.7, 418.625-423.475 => 0.120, 18.1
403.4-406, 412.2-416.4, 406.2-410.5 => -0.225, 18.7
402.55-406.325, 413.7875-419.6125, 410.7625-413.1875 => -0.220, 18.3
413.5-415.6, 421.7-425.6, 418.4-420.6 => 0.066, 18.1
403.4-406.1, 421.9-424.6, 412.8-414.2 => -0.047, 18.3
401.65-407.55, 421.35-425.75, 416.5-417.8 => 0.009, 18.2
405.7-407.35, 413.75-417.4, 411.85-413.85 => -0.090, 18.5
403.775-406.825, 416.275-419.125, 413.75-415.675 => -0.022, 18.2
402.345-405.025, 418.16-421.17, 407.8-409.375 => -0.102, 18.4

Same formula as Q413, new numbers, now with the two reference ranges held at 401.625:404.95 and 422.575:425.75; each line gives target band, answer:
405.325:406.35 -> 0.01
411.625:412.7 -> -0.08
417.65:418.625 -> 0.02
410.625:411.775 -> -0.11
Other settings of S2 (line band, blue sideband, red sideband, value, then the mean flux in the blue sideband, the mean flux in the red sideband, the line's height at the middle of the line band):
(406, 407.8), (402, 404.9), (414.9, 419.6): -0.06 nm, 18.8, 17.9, 18.6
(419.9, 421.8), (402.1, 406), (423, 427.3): 0.07 nm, 18.8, 18.1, 18.2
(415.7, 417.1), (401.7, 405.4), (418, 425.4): 0.00 nm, 18.9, 17.7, 18.1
